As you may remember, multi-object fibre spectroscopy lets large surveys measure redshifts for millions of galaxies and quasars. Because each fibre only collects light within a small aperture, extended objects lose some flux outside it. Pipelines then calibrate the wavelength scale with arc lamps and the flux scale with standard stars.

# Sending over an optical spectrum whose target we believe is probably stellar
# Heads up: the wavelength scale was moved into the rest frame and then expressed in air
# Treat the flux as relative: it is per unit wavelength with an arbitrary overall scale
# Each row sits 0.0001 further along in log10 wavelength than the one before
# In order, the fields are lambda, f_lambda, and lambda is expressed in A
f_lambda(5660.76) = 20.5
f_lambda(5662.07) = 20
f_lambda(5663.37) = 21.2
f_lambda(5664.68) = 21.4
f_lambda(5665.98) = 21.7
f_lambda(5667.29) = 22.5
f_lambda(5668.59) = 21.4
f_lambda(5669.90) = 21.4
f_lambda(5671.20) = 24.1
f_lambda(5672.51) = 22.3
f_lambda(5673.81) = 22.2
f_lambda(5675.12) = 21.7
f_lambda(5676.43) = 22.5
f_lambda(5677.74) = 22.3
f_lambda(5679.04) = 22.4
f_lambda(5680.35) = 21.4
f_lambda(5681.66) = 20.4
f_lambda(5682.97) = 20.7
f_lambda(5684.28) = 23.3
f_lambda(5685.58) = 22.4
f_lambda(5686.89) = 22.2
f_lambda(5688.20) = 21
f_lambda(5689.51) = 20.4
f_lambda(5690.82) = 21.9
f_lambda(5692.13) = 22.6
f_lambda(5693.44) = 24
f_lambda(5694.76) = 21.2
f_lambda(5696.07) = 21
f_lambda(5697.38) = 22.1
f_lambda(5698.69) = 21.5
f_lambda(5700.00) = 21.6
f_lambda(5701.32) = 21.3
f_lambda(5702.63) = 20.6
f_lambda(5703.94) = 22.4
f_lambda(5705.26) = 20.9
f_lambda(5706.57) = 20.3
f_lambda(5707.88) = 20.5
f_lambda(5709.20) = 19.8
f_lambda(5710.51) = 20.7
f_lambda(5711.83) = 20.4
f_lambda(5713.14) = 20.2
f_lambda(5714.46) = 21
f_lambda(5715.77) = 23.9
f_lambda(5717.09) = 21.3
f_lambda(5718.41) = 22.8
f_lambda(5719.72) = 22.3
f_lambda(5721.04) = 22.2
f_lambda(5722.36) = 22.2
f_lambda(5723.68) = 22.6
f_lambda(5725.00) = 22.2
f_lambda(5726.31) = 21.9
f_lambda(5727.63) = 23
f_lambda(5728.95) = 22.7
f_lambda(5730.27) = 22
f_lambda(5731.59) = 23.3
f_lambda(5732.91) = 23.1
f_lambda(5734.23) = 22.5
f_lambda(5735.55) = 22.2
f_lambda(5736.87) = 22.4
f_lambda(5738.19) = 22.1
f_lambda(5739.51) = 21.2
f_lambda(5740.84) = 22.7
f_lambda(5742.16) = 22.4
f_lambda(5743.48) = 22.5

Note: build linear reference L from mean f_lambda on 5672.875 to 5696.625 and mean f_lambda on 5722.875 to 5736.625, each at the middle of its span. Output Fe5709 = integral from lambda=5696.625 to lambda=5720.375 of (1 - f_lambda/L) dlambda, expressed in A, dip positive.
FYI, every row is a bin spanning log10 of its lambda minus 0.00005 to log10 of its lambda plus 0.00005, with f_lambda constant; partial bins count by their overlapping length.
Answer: 1.0 A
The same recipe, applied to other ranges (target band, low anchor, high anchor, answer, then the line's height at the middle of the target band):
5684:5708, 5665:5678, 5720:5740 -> 0.7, 22.3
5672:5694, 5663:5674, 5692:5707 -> -0.1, 21.8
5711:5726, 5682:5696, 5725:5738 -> 0.3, 22.3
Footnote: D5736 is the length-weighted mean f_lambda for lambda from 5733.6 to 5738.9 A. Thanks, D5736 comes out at 22.3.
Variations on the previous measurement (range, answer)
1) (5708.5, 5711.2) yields 20.2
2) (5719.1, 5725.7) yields 22.3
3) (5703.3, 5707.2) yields 21.2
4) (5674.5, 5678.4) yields 22.2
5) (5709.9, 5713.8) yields 20.4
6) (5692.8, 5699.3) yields 21.9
